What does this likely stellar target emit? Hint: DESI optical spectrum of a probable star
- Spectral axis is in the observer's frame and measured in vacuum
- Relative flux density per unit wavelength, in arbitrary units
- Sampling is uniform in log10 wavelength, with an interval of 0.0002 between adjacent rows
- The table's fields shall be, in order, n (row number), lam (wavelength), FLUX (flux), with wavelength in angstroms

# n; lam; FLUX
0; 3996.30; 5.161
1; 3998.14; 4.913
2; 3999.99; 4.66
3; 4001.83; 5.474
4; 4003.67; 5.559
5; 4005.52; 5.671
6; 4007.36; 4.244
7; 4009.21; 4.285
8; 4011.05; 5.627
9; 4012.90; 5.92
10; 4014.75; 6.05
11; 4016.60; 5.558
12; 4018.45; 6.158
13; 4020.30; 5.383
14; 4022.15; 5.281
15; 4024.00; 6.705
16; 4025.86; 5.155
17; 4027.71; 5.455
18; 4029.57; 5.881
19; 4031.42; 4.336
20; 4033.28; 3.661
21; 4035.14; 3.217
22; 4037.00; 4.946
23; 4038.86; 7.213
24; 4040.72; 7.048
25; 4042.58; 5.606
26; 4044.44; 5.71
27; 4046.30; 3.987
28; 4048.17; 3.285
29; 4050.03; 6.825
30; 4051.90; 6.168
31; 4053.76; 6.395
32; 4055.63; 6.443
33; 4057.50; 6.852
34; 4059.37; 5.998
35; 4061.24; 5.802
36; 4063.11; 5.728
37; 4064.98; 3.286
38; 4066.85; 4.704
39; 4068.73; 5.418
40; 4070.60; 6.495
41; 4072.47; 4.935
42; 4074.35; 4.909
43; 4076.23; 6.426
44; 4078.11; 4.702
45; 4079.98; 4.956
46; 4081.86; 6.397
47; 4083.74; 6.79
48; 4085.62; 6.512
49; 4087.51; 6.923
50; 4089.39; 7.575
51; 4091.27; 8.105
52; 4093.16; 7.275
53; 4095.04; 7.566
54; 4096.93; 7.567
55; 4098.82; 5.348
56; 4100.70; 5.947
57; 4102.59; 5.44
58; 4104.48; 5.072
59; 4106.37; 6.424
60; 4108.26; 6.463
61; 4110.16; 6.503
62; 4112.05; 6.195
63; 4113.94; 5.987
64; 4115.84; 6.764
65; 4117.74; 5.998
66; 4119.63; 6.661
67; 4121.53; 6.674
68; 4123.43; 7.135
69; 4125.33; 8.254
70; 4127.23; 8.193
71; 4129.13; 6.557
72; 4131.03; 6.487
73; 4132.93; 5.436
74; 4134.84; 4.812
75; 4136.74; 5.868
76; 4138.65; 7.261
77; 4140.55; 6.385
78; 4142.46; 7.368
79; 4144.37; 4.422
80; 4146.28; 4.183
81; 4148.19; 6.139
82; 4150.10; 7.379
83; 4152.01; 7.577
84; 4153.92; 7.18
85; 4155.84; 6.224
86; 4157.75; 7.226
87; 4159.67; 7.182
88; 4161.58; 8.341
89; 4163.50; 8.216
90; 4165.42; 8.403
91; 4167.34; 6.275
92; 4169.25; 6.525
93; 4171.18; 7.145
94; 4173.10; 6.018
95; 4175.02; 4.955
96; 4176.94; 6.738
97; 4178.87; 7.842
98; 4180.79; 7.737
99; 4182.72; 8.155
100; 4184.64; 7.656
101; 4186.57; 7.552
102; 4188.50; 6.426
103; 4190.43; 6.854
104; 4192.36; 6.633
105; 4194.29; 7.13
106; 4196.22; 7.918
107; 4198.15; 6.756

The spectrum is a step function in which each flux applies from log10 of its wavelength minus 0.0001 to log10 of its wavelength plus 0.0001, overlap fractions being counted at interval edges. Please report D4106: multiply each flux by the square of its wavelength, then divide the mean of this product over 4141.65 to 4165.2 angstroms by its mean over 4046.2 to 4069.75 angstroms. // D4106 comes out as 1.30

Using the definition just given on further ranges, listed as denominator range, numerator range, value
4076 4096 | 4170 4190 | 1.10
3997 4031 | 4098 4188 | 1.31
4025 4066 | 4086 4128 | 1.28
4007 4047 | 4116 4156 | 1.28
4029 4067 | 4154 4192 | 1.40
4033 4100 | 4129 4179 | 1.17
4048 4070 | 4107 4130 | 1.23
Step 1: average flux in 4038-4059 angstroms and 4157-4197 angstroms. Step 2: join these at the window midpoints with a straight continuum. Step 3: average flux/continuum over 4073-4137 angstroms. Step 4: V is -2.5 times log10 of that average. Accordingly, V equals 0.01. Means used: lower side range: 5.95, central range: 6.41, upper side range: 7.18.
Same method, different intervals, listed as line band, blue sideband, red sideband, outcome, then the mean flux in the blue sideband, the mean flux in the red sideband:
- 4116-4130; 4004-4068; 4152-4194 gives -0.09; 5.43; 7.12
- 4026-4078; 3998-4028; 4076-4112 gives 0.09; 5.43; 6.42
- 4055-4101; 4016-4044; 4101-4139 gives -0.03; 5.44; 6.39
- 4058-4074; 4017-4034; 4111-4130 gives 0.13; 5.36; 6.84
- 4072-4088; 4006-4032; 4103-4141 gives 0.04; 5.45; 6.44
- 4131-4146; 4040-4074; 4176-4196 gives 0.13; 5.57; 7.3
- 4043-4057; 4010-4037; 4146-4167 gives 0.02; 5.29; 7.17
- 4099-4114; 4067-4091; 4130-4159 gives 0.03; 6.02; 6.27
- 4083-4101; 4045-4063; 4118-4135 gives -0.12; 5.75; 6.75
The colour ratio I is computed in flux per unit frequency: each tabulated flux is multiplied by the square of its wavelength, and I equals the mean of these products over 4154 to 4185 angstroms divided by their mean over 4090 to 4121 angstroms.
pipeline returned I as 1.14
